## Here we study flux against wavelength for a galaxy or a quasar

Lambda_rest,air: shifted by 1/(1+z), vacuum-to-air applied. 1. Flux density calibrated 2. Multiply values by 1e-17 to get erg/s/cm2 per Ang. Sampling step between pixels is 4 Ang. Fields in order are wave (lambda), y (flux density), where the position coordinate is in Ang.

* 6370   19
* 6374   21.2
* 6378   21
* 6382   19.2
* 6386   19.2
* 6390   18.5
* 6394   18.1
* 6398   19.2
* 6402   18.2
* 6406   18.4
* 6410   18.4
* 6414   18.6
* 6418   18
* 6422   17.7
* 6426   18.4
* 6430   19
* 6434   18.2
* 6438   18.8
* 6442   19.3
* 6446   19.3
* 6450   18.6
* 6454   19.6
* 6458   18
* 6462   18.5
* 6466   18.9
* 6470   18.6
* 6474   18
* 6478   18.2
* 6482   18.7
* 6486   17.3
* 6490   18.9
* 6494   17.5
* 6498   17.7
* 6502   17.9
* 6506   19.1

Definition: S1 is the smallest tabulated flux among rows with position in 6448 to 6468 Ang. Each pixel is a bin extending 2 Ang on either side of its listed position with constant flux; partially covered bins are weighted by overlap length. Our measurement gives 18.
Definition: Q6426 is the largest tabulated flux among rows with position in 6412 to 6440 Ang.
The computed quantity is 19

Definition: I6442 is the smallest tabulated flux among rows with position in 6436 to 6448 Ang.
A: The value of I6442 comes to 18.8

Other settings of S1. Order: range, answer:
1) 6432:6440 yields 18.2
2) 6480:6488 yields 17.3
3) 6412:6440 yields 17.7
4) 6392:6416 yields 18.1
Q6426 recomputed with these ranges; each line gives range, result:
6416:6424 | 18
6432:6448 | 19.3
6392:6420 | 19.2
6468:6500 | 18.9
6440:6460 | 19.6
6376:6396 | 21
